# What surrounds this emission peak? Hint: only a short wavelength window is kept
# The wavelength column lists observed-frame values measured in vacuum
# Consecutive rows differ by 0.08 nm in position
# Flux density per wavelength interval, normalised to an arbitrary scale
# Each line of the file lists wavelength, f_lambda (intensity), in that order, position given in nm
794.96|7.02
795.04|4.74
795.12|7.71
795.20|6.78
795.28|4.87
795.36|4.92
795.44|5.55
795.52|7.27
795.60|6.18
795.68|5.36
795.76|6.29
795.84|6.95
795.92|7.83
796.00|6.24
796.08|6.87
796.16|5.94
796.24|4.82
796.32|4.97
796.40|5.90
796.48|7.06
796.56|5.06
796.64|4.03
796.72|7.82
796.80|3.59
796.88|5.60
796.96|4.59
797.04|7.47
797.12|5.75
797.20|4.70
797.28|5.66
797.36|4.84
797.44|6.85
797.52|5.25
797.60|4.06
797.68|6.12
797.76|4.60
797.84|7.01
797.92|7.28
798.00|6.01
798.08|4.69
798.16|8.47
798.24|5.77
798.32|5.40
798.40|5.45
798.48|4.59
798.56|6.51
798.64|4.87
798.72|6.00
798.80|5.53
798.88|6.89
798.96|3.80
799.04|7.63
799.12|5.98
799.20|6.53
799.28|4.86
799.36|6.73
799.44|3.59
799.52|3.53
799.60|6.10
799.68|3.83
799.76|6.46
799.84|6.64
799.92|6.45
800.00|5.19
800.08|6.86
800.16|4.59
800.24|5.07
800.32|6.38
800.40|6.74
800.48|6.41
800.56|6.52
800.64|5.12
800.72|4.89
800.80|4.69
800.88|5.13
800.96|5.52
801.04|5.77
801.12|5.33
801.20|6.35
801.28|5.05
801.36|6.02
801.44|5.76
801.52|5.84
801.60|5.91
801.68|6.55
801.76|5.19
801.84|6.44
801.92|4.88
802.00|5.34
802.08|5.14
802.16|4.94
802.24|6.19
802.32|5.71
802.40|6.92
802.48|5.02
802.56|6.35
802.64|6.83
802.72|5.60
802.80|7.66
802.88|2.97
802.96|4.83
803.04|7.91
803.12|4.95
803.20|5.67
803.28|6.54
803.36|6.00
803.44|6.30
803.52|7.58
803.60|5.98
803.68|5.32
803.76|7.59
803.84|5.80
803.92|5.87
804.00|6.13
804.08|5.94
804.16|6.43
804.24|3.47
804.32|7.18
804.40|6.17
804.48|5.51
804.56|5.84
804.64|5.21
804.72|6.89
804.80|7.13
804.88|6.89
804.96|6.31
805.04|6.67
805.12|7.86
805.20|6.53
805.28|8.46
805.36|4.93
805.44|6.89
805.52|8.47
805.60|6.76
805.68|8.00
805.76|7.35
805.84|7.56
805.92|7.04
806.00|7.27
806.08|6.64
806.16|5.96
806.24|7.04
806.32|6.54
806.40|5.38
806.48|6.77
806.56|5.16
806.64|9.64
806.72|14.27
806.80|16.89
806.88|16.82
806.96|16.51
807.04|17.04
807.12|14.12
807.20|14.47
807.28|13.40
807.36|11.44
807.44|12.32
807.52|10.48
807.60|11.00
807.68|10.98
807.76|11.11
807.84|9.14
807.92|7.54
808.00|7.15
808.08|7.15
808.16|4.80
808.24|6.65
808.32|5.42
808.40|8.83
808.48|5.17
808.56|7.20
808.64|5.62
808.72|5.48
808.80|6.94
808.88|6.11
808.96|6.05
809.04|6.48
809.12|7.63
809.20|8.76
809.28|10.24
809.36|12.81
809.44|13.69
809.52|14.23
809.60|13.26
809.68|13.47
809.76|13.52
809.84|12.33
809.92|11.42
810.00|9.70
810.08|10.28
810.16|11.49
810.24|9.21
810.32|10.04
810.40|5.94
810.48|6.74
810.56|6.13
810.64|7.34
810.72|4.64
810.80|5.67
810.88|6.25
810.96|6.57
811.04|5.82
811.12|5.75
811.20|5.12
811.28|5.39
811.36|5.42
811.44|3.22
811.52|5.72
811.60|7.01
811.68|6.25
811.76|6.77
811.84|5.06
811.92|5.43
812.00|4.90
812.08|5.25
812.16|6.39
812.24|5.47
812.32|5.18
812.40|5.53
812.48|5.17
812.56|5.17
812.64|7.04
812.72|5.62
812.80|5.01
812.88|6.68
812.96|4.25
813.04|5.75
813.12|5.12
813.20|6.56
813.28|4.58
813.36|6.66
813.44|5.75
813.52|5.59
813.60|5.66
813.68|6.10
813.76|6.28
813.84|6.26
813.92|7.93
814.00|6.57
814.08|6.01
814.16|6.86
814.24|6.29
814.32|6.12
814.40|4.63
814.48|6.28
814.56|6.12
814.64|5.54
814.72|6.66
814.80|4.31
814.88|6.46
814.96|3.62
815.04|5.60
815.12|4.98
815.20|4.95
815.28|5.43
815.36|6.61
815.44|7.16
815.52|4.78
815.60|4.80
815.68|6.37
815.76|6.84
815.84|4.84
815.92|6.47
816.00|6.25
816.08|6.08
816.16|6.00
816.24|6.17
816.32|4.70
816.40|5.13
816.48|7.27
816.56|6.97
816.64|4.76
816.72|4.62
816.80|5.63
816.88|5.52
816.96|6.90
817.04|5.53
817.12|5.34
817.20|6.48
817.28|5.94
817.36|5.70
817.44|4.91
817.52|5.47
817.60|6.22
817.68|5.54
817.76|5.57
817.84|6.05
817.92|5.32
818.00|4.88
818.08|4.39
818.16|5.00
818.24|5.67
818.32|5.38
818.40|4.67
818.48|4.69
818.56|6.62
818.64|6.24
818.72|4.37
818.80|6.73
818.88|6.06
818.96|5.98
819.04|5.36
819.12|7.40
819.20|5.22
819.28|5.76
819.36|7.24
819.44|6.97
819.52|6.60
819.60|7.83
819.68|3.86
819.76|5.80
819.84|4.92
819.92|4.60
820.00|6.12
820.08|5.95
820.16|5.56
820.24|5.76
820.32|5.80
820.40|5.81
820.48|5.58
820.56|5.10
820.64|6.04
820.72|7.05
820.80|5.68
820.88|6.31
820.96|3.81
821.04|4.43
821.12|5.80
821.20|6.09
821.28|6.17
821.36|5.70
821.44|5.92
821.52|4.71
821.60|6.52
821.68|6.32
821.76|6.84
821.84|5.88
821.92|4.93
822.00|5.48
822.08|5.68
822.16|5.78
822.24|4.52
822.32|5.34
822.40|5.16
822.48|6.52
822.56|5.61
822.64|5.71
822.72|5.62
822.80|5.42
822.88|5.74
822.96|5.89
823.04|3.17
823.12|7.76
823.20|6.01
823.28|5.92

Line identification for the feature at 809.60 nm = [N II] 6583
